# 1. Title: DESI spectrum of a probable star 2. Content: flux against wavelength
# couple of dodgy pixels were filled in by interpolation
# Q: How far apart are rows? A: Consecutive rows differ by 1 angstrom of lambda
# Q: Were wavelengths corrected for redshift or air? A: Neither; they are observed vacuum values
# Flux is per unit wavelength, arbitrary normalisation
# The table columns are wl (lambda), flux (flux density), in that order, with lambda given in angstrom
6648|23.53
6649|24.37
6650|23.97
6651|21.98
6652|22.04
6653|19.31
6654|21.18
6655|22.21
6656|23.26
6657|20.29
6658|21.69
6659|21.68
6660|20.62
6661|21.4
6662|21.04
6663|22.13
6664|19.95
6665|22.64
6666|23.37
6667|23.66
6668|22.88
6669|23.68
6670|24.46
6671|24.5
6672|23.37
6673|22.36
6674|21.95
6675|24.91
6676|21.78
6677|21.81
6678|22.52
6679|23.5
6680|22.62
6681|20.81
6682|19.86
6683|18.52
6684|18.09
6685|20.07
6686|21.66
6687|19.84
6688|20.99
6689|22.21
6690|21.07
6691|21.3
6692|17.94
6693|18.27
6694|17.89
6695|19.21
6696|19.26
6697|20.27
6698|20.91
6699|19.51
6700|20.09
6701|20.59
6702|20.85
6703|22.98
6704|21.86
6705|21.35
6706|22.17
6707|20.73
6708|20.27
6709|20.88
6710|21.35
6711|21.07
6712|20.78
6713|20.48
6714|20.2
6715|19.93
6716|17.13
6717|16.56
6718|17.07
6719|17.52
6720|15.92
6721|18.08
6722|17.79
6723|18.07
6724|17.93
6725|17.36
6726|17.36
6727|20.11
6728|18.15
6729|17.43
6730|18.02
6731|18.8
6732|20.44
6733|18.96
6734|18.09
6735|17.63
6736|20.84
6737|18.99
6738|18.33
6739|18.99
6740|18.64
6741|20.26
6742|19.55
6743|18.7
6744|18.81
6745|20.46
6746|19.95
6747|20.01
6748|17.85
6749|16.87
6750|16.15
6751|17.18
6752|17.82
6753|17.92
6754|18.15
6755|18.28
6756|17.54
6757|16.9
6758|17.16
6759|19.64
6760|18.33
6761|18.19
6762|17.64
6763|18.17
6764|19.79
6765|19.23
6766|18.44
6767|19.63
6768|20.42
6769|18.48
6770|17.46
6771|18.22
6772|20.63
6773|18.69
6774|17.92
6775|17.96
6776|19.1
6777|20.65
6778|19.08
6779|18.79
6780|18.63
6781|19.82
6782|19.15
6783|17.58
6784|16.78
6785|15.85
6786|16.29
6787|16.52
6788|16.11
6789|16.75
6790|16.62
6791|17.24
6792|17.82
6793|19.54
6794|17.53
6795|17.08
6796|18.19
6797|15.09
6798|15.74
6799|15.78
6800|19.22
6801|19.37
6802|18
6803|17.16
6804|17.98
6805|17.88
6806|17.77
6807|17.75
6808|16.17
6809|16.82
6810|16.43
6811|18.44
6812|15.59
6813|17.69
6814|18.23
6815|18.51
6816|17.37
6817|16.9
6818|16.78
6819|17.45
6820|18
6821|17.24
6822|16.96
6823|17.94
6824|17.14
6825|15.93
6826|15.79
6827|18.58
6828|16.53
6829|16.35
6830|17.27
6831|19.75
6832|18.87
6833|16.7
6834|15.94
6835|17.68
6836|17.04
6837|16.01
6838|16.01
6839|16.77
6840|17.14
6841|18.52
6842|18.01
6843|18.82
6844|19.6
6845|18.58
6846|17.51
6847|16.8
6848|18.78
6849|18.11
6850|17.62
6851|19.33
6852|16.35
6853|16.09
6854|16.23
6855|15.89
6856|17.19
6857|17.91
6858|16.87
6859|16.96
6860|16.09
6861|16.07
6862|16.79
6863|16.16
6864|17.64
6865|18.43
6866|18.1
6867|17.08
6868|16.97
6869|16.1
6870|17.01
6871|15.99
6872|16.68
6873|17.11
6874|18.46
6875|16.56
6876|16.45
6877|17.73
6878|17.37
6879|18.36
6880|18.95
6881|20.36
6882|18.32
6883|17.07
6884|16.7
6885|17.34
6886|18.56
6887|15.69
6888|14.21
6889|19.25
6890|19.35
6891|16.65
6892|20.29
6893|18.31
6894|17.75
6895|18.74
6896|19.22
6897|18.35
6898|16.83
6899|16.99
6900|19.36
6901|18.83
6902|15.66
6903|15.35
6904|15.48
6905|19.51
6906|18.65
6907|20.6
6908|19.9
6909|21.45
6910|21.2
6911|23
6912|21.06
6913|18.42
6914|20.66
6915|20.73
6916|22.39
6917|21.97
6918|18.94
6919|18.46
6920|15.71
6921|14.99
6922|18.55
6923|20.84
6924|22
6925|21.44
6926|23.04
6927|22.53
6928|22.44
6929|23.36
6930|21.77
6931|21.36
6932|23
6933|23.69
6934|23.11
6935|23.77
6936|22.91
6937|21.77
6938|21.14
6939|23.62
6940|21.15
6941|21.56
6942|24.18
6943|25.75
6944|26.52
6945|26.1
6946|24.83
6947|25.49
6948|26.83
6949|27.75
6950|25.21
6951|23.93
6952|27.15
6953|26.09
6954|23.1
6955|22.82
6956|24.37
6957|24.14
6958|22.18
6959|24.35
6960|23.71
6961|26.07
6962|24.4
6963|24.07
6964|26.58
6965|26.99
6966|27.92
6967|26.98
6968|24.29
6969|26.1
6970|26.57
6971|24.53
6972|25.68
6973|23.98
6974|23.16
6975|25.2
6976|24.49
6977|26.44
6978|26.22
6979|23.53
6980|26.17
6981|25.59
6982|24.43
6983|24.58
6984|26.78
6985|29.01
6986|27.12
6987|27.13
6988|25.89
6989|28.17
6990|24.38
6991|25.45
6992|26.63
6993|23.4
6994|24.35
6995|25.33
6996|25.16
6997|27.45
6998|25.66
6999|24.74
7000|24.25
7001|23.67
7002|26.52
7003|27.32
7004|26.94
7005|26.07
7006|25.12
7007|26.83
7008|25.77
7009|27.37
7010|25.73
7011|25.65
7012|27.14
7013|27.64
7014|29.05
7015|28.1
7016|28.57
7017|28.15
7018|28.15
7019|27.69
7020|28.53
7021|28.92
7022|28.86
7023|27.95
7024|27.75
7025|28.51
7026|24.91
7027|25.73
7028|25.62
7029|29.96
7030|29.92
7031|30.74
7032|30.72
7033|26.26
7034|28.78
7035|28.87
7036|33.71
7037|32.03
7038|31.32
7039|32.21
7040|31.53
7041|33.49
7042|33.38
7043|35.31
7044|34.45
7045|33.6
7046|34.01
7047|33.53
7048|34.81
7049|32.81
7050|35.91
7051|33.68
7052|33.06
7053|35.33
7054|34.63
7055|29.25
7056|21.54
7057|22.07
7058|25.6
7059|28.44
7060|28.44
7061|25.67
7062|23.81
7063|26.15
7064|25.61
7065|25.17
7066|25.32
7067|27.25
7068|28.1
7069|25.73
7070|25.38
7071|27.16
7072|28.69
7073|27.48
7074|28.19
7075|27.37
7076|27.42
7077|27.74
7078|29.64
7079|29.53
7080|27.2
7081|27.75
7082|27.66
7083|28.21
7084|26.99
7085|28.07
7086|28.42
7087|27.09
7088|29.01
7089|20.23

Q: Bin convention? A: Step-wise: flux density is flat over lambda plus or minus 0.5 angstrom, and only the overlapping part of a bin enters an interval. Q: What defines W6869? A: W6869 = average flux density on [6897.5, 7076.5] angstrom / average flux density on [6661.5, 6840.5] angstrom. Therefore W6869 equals 1.35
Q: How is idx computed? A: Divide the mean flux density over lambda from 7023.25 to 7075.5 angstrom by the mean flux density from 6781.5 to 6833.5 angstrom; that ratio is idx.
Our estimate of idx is 1.70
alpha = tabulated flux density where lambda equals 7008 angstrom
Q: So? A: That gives 25.77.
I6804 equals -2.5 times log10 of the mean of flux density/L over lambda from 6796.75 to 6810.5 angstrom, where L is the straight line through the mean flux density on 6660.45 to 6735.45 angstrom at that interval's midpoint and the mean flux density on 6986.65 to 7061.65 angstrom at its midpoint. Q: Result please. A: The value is 0.31 mag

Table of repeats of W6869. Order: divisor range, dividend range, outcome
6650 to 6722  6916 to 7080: 1.26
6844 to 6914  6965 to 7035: 1.49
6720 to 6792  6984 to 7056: 1.57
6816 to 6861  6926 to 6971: 1.41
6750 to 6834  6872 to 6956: 1.15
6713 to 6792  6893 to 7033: 1.32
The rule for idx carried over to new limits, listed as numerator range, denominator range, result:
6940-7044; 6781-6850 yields 1.53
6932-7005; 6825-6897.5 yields 1.44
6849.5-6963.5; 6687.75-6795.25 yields 1.06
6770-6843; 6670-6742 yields 0.88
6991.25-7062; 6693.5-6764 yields 1.51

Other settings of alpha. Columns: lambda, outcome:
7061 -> 25.67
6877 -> 17.73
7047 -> 33.53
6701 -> 20.59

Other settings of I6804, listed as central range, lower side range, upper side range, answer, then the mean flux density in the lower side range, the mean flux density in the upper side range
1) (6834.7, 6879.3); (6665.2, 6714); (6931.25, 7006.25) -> 0.34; 21.3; 25.1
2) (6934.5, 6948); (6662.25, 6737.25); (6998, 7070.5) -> 0.11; 20.3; 28.7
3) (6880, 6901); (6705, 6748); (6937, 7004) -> 0.27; 19.1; 25.2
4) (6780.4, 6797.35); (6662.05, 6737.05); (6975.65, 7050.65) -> 0.29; 20.3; 28.1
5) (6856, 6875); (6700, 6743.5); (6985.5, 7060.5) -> 0.36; 19.3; 28.6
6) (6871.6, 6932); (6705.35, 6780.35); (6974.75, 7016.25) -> 0.23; 18.8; 26.1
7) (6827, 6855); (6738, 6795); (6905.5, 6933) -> 0.12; 18.3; 20.7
